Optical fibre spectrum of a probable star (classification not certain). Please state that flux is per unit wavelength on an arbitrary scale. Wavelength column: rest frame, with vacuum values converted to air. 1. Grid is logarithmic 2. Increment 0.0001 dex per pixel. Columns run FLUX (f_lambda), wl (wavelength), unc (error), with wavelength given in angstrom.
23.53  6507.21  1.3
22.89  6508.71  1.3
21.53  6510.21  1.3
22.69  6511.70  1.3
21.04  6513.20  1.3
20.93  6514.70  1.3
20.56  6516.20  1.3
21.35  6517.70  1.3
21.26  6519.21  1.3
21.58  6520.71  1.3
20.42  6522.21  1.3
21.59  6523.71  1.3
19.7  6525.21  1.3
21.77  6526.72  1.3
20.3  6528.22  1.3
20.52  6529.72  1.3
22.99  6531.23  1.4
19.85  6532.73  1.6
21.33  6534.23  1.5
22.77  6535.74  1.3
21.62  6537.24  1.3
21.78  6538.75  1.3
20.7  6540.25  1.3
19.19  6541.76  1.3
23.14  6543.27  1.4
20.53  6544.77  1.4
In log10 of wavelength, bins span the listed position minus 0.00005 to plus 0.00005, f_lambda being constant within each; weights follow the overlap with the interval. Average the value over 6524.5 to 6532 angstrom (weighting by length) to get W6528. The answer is 21.1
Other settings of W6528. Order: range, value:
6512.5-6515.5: 21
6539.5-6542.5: 19.9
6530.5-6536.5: 21.8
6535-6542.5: 21.2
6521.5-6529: 20.8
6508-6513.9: 22.1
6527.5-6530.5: 20.4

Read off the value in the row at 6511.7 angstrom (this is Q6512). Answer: 22.69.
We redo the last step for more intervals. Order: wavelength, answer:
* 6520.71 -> 21.58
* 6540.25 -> 20.7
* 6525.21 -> 19.7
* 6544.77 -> 20.53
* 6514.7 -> 20.93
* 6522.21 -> 20.42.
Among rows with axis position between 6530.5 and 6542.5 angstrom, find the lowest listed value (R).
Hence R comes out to 19.19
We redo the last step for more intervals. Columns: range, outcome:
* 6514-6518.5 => 20.56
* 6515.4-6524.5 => 20.42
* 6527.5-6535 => 19.85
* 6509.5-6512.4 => 21.53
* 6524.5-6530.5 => 19.7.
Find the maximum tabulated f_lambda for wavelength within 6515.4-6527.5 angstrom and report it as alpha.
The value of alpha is 21.77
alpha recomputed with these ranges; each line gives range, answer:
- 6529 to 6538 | 22.99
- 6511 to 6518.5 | 22.69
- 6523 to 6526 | 21.59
